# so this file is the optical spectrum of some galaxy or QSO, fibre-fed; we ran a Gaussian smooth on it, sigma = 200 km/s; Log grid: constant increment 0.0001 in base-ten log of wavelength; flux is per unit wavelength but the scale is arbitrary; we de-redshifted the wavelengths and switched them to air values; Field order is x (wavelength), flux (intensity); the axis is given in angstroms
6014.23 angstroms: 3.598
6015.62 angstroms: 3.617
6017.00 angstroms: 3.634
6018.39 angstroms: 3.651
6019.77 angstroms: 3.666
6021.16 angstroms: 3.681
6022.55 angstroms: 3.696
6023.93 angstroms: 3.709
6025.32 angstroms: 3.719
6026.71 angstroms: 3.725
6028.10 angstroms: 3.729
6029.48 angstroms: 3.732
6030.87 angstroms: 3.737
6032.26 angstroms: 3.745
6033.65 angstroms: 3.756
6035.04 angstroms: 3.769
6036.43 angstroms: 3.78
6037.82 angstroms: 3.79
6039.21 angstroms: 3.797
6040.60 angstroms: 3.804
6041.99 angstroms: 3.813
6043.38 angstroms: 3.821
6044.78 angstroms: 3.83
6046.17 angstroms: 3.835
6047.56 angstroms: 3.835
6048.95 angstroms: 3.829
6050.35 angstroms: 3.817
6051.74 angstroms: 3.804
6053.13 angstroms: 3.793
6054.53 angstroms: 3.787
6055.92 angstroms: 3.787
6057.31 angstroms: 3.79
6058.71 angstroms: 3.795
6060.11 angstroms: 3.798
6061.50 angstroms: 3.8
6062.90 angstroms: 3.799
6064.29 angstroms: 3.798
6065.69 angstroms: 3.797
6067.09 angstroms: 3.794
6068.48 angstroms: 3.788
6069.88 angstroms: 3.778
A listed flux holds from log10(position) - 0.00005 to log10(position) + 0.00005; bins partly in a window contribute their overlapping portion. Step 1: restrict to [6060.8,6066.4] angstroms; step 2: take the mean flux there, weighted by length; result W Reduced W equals 3.8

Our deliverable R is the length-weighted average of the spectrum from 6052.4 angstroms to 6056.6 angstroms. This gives 3.79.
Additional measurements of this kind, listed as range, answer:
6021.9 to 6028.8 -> 3.72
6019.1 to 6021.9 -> 3.66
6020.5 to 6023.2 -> 3.68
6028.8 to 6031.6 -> 3.73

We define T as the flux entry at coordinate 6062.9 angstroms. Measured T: 3.799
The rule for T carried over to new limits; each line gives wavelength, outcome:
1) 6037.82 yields 3.79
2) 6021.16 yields 3.681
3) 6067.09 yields 3.794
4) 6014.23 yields 3.598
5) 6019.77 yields 3.666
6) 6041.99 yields 3.813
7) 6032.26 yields 3.745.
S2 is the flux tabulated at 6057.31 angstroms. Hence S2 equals 3.79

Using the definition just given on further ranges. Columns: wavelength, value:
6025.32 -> 3.719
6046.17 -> 3.835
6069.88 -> 3.778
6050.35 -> 3.817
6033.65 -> 3.756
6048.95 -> 3.829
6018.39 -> 3.651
